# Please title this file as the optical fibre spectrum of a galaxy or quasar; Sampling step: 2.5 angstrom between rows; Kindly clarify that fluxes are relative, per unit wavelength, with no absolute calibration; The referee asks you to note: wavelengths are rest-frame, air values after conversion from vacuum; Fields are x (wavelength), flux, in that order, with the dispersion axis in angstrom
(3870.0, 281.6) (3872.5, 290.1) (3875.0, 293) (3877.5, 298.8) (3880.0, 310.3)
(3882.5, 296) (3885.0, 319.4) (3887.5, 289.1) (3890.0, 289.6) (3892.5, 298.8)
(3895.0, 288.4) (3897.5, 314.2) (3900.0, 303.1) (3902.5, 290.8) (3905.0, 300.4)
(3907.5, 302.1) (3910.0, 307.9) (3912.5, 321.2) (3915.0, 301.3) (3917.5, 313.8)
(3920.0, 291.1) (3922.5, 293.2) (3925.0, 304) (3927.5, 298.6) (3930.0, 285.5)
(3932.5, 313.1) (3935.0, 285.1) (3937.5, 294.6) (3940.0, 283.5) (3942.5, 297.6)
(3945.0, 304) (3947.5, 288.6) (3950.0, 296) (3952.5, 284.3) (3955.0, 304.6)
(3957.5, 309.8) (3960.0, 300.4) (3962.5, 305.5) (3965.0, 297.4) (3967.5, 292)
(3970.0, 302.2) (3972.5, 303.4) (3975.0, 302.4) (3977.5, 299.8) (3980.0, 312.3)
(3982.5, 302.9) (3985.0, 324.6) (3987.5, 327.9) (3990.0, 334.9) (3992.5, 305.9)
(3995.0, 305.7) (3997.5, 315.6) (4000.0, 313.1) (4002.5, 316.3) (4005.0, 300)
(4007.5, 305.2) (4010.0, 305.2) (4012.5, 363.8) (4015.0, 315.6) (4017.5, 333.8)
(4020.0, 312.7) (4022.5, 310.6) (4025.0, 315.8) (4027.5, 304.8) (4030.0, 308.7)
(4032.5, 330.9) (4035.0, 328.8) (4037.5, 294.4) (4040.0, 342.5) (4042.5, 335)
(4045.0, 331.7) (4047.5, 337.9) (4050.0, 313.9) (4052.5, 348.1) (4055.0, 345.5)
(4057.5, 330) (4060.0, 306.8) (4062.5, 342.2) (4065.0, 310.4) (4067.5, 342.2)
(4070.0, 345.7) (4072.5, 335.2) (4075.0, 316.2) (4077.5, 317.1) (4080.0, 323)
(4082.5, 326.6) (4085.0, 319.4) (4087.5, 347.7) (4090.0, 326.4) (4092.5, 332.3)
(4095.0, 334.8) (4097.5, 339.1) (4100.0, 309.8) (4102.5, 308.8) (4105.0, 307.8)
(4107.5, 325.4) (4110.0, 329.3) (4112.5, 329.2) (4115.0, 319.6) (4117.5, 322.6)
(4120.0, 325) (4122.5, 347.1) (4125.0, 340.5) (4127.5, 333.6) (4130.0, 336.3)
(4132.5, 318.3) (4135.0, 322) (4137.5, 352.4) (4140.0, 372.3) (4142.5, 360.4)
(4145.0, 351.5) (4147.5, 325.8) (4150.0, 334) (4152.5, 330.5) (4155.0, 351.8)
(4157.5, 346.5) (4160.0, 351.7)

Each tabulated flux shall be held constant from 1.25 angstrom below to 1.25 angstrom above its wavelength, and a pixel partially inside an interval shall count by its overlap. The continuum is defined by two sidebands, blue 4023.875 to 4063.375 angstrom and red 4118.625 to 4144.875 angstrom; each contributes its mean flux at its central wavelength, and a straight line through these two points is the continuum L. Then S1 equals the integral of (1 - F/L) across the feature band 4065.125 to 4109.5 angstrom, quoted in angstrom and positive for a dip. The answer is 0.9 angstrom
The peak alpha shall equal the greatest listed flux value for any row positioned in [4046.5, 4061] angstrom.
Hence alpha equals 348.1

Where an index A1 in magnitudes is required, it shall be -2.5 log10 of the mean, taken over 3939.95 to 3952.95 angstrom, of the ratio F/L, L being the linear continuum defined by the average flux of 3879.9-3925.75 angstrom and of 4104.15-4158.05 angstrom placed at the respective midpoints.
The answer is 0.05 mag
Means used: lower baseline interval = 302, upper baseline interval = 336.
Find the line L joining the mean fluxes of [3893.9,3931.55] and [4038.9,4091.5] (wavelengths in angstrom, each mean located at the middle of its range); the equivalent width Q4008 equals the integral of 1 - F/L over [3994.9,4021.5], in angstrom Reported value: 0.2 angstrom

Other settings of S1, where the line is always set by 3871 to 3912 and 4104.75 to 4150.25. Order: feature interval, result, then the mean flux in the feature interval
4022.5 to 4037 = 0.2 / 316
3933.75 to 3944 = 0.5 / 291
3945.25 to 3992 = 1.0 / 305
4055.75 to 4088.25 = -0.1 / 328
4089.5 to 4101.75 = 0.1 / 328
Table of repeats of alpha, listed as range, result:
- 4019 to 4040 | 342.5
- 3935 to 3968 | 309.8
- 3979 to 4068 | 363.8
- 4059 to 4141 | 372.3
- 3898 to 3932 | 321.2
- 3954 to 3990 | 334.9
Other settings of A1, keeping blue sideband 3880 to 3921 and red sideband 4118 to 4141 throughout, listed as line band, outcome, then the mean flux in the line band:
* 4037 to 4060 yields -0.02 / 331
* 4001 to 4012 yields 0.03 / 311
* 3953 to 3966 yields 0.03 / 303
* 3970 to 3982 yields 0.03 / 304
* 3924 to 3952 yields 0.05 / 295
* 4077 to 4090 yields 0.01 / 327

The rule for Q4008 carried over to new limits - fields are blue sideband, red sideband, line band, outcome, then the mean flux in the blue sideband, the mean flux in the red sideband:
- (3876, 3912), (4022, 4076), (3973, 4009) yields 0.6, 301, 327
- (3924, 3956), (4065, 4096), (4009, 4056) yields -1.1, 295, 330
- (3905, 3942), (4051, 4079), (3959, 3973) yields 0.4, 300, 331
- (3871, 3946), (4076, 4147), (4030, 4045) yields -0.3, 299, 331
